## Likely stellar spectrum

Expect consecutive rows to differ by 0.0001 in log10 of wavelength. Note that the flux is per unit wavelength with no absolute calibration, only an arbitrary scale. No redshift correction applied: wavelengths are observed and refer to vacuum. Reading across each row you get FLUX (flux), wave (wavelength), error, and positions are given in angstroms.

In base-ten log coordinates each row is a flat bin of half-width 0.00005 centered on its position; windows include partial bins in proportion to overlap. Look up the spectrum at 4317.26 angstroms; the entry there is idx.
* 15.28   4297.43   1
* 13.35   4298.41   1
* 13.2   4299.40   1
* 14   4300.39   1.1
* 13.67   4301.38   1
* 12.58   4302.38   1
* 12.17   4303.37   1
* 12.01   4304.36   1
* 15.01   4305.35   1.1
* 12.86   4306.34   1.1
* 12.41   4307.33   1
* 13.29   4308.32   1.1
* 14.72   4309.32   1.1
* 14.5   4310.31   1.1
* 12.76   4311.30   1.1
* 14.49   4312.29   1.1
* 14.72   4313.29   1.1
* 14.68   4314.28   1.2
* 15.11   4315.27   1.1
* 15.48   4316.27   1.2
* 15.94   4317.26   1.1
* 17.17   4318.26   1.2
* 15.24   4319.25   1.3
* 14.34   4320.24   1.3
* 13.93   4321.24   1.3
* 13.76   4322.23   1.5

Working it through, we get 15.94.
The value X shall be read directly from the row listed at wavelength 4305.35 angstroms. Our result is 15.01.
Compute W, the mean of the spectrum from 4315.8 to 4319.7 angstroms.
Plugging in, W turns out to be 16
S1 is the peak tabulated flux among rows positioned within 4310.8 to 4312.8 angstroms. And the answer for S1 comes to 14.49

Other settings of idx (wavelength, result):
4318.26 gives 17.17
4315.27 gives 15.11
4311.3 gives 12.76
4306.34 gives 12.86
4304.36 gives 12.01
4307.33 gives 12.41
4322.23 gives 13.76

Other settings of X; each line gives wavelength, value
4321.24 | 13.93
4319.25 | 15.24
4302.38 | 12.58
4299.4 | 13.2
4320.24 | 14.34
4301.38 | 13.67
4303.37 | 12.17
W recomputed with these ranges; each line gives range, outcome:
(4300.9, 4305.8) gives 13.1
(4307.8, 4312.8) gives 13.9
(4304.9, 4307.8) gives 13.4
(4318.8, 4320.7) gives 14.8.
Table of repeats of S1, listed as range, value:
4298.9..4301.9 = 14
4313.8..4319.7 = 17.17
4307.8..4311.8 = 14.72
